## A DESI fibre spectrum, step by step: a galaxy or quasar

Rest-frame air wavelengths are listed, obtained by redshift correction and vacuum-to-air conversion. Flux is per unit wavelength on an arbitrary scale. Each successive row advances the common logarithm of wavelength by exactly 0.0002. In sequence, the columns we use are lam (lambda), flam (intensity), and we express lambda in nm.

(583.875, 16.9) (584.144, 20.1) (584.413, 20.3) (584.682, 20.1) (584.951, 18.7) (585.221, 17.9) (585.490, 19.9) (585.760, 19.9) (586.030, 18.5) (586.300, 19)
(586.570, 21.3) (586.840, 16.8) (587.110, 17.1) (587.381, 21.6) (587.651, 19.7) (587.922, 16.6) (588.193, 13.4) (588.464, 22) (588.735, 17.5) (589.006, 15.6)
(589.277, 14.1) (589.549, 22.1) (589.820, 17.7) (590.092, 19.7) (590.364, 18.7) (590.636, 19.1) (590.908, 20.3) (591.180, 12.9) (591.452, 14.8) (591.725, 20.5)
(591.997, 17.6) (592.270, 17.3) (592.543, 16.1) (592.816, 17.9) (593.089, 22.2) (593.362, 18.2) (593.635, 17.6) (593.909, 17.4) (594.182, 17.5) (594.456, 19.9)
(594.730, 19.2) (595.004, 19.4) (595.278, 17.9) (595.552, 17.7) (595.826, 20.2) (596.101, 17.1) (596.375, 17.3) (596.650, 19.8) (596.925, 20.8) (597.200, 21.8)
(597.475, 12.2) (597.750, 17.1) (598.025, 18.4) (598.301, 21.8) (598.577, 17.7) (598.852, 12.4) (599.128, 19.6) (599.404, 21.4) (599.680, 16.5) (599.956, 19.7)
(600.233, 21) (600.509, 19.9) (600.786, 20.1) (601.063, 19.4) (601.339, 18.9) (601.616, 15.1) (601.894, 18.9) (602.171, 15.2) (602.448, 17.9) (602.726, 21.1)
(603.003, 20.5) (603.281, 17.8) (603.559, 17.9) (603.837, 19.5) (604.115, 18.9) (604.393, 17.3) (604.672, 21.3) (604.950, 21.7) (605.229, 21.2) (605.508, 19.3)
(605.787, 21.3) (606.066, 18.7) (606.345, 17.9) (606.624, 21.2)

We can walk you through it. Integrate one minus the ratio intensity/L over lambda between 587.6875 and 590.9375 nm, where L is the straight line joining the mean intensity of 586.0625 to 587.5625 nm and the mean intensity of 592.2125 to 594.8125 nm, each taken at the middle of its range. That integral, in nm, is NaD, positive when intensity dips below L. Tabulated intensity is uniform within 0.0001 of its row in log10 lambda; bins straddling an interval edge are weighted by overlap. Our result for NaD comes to 0.14 nm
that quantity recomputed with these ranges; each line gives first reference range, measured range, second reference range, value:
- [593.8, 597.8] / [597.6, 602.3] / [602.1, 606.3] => 0.11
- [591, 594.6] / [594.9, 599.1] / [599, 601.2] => 0.16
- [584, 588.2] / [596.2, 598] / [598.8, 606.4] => 0.08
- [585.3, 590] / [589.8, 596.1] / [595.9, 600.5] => 0.07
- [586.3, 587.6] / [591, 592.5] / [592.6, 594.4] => 0.16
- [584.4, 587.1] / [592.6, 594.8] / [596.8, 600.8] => 0.02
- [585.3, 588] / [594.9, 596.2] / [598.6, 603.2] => 0.02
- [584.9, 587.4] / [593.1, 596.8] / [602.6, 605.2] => 0.14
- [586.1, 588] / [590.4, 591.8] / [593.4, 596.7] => 0.09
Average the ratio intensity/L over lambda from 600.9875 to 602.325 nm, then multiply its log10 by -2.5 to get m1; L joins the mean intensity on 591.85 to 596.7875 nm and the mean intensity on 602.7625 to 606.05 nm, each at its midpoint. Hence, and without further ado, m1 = 0.11 mag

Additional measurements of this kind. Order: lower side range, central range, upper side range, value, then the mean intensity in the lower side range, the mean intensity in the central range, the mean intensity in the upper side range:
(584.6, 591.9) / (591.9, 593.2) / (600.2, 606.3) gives 0.02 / 18.3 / 18.2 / 19.2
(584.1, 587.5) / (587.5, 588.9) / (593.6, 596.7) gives 0.07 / 19.3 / 17.8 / 18.4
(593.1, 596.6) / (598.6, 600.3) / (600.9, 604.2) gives 0.01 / 18.5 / 18.3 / 18.4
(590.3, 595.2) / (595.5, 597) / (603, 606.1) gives -0.01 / 18.1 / 18.8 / 19.6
